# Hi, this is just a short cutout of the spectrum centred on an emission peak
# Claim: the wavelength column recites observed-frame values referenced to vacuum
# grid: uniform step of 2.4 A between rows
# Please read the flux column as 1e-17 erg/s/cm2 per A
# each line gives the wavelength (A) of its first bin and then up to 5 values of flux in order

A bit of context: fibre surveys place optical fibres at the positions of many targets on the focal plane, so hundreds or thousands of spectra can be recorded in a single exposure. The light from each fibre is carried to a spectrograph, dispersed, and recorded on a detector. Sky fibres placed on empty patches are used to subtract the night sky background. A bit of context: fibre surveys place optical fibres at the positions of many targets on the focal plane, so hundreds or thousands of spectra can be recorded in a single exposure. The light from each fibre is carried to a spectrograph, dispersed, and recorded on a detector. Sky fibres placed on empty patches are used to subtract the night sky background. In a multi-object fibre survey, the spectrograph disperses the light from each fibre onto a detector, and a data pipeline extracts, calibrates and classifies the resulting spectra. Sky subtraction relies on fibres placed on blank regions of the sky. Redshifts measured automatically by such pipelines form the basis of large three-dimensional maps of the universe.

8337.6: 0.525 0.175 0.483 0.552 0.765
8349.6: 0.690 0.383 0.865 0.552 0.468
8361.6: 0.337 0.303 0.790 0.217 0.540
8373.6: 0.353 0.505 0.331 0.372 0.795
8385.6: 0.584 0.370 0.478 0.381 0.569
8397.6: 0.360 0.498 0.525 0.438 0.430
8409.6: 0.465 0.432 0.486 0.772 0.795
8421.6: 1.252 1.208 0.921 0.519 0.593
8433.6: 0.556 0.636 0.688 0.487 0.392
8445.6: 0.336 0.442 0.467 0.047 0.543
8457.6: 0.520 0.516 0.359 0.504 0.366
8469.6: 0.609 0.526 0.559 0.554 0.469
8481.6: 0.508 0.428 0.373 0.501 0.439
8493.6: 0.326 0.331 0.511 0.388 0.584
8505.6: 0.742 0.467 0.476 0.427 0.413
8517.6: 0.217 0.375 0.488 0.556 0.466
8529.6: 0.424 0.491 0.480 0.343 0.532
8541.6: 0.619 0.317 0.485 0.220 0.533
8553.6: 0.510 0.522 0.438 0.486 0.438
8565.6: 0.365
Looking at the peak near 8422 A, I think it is Hbeta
